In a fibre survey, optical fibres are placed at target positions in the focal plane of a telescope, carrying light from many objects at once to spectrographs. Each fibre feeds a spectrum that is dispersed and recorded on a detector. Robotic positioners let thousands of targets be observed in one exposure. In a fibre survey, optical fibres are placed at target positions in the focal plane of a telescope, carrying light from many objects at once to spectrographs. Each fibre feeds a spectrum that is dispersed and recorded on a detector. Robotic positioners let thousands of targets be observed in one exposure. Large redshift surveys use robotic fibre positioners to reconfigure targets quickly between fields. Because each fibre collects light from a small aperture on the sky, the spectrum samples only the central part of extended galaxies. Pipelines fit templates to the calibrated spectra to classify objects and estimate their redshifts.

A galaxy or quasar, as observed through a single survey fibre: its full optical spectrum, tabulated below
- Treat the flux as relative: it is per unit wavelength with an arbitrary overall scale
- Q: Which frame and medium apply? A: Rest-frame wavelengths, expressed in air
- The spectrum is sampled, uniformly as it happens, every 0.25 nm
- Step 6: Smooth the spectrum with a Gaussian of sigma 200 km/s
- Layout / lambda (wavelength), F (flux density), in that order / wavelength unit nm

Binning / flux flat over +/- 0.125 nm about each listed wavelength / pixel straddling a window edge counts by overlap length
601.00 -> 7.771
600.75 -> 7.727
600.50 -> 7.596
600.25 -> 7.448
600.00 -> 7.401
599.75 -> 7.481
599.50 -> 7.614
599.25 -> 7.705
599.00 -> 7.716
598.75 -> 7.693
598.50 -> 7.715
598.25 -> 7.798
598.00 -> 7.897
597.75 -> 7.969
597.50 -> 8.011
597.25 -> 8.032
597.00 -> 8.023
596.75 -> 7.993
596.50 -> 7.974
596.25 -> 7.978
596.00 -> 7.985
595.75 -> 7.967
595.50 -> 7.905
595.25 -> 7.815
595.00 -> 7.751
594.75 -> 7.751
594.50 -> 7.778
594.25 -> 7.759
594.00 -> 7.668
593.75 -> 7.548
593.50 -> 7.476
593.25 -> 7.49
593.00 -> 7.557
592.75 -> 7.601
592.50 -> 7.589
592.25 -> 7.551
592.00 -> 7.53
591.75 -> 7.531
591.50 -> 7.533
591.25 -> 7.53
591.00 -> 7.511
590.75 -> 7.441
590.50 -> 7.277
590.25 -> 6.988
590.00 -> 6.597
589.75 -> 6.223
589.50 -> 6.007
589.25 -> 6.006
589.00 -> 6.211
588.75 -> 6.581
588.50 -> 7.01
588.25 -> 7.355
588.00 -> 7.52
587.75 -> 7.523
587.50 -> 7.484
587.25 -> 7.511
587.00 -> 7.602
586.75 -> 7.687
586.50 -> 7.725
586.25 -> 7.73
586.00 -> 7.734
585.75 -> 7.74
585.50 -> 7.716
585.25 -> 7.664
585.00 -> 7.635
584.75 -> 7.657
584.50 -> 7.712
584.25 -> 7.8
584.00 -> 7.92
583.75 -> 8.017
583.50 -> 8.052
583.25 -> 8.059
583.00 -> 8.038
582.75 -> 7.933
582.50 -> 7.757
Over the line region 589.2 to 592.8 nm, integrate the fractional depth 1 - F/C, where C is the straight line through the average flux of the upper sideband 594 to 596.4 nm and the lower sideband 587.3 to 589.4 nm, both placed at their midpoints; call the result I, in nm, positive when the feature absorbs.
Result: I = 0.09 nm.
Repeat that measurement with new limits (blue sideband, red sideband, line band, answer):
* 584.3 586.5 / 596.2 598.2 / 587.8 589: 0.11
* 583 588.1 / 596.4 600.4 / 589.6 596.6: 0.20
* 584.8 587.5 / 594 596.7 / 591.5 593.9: 0.08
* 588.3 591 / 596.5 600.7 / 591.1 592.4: -0.11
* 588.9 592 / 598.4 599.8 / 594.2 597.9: -0.25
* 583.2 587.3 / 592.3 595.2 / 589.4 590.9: 0.18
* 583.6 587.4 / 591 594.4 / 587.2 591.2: 0.36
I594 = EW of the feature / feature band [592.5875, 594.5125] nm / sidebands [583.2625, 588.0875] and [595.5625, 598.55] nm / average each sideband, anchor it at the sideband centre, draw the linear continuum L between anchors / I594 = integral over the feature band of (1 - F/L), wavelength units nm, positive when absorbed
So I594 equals 0.07 nm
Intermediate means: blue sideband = 7.72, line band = 7.6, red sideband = 7.95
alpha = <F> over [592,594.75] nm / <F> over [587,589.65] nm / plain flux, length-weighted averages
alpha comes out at 1.1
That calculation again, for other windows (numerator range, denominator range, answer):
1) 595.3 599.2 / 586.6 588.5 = 1.05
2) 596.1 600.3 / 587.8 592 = 1.12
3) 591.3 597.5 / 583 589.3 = 1.03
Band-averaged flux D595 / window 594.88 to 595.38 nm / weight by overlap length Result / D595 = 7.78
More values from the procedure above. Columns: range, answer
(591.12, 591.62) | 7.53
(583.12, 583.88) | 8.04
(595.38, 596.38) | 7.96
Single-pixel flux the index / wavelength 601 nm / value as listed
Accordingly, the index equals 7.771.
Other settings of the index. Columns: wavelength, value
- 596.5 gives 7.974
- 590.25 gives 6.988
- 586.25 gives 7.73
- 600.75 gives 7.727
